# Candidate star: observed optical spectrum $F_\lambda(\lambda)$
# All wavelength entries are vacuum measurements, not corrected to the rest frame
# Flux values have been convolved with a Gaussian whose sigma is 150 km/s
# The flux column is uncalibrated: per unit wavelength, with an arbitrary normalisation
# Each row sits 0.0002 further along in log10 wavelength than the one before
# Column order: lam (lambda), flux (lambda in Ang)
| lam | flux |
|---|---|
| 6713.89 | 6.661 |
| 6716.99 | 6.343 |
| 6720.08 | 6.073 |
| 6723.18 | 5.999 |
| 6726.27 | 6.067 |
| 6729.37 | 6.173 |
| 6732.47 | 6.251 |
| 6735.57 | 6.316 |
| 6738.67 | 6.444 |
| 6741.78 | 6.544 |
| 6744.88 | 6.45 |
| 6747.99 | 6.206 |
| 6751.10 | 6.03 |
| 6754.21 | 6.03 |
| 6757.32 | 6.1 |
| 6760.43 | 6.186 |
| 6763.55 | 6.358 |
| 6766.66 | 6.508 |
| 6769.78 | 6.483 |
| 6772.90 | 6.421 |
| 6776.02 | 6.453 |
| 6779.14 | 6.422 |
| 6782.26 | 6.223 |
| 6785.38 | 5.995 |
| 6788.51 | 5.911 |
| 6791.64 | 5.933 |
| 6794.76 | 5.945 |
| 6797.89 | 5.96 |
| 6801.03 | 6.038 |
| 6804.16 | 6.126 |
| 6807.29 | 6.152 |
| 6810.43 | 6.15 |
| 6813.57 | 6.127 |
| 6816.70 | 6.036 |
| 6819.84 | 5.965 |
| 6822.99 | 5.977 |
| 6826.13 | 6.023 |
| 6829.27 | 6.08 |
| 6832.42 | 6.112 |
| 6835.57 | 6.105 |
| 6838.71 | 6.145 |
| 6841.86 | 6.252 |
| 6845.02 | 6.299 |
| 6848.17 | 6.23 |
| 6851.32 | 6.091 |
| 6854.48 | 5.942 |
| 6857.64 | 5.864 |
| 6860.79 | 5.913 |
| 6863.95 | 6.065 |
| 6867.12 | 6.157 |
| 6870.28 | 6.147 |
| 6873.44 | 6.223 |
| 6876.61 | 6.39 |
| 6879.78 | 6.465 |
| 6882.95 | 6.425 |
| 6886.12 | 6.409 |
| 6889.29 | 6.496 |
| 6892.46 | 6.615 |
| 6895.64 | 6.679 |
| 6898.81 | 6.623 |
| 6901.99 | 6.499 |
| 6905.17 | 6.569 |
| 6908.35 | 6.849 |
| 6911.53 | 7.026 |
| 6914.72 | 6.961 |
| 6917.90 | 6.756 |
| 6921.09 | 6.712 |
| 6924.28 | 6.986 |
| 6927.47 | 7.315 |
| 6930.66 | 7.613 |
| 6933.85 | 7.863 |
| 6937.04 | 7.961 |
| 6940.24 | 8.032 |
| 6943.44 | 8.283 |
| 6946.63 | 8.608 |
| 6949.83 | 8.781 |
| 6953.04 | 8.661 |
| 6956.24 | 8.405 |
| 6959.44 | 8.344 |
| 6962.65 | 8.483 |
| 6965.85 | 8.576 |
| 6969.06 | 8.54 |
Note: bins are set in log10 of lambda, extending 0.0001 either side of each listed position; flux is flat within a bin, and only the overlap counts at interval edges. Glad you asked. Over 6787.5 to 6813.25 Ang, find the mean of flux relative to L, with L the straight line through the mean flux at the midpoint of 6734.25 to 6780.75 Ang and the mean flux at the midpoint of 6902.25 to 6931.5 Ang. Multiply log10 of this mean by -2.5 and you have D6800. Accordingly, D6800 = 0.08 mag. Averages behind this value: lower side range 6.33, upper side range 6.94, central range 6.03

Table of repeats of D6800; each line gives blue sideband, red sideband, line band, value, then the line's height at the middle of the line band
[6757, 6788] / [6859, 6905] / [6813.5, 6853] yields 0.041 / 6.34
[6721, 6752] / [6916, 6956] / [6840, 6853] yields 0.147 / 7.11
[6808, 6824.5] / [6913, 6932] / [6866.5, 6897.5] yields 0.043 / 6.67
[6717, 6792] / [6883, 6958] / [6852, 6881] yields 0.141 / 6.97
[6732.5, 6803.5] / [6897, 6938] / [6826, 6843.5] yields 0.079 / 6.59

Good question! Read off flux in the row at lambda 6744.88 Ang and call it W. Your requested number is 6.45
